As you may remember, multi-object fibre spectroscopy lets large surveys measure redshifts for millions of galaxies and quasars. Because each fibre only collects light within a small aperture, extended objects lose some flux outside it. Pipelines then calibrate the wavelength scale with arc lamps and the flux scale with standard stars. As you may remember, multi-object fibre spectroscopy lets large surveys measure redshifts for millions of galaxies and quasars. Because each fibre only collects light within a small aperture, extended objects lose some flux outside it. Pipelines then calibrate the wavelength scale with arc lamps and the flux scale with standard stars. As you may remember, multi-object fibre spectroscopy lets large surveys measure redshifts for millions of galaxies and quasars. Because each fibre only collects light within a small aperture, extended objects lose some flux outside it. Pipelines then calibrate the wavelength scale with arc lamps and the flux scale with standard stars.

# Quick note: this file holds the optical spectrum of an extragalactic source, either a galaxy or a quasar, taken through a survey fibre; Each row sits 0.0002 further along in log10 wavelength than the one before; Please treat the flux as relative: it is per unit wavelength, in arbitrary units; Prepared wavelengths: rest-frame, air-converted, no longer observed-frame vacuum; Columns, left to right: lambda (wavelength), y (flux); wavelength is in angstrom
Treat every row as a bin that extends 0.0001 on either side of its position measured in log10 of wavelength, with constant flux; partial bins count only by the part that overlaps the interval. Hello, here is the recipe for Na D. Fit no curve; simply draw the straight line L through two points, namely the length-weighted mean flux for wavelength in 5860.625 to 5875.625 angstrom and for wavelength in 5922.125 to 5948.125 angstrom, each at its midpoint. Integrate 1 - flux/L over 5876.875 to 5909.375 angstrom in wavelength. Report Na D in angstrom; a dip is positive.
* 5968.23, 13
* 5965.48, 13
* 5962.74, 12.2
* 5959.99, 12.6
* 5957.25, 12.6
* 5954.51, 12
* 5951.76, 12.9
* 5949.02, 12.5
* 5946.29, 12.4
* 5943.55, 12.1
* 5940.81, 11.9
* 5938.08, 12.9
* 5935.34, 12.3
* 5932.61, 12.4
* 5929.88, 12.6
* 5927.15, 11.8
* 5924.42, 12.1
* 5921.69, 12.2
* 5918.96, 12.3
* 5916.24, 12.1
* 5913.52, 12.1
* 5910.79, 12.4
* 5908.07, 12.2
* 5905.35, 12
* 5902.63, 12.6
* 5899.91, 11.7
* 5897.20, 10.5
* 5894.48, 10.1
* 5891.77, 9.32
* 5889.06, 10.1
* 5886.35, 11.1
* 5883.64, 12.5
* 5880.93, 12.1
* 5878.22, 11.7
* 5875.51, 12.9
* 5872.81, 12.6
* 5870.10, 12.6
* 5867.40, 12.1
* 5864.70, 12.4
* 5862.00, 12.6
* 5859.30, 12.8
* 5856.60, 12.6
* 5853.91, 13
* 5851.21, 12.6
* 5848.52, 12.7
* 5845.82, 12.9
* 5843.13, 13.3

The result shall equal 2.87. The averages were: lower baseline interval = 12.5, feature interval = 11.3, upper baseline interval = 12.3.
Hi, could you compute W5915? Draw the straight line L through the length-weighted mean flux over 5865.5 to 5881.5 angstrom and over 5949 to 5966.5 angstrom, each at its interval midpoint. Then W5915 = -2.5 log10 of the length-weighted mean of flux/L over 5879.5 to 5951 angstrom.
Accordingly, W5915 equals 0.05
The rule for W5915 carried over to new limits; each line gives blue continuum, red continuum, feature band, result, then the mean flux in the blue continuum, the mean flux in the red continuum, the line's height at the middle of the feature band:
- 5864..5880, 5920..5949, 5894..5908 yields 0.07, 12.4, 12.3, 12.3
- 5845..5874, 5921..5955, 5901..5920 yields 0.02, 12.6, 12.3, 12.4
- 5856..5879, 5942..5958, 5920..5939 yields 0.01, 12.5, 12.4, 12.4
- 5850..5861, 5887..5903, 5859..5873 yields -0.03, 12.7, 10.6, 12.2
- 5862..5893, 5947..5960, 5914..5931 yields 0.00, 11.8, 12.5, 12.2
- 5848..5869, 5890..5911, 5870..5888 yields -0.02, 12.6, 11.3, 12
